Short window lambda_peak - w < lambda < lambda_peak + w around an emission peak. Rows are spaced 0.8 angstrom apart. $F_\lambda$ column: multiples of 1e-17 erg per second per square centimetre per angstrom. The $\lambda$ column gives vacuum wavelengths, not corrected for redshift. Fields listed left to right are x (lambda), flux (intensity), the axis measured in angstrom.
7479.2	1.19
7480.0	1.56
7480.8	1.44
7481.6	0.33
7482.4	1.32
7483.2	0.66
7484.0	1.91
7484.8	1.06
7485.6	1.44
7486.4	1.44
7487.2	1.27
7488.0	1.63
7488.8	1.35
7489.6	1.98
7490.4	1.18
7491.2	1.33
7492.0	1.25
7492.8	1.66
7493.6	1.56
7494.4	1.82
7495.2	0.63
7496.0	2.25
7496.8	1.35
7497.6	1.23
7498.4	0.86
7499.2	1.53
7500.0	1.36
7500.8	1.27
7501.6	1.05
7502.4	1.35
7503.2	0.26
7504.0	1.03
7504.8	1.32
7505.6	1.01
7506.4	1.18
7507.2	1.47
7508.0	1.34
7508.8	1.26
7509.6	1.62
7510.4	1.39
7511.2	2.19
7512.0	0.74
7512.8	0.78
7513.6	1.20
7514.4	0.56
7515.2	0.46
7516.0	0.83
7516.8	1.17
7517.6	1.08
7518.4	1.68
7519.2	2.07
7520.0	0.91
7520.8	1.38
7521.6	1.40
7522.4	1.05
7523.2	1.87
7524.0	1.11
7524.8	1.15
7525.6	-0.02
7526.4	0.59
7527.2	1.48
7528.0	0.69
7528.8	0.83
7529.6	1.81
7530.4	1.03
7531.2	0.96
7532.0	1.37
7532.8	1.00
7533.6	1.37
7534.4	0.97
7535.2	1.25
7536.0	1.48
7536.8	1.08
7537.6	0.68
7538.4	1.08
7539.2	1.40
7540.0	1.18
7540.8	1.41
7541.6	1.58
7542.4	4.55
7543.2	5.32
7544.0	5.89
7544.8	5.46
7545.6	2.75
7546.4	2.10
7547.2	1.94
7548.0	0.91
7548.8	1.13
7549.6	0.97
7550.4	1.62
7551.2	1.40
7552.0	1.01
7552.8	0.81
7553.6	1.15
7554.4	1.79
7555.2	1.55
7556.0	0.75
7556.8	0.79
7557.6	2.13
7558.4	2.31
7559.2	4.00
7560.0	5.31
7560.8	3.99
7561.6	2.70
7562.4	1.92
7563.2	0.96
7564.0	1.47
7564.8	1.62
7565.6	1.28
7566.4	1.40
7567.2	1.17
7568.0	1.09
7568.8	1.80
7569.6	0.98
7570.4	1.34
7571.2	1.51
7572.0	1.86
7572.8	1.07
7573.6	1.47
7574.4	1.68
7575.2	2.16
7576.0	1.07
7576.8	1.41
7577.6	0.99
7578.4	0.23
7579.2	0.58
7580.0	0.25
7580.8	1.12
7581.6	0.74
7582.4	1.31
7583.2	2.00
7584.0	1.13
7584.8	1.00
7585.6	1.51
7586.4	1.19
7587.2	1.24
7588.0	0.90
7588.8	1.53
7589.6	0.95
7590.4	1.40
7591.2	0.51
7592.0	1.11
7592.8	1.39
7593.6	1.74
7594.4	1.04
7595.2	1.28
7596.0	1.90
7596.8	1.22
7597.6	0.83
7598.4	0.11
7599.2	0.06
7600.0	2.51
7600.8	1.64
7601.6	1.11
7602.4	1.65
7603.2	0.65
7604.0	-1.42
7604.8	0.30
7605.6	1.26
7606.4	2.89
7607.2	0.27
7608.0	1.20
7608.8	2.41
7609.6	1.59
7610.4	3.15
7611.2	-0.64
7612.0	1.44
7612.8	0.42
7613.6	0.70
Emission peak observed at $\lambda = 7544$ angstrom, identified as [S II]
